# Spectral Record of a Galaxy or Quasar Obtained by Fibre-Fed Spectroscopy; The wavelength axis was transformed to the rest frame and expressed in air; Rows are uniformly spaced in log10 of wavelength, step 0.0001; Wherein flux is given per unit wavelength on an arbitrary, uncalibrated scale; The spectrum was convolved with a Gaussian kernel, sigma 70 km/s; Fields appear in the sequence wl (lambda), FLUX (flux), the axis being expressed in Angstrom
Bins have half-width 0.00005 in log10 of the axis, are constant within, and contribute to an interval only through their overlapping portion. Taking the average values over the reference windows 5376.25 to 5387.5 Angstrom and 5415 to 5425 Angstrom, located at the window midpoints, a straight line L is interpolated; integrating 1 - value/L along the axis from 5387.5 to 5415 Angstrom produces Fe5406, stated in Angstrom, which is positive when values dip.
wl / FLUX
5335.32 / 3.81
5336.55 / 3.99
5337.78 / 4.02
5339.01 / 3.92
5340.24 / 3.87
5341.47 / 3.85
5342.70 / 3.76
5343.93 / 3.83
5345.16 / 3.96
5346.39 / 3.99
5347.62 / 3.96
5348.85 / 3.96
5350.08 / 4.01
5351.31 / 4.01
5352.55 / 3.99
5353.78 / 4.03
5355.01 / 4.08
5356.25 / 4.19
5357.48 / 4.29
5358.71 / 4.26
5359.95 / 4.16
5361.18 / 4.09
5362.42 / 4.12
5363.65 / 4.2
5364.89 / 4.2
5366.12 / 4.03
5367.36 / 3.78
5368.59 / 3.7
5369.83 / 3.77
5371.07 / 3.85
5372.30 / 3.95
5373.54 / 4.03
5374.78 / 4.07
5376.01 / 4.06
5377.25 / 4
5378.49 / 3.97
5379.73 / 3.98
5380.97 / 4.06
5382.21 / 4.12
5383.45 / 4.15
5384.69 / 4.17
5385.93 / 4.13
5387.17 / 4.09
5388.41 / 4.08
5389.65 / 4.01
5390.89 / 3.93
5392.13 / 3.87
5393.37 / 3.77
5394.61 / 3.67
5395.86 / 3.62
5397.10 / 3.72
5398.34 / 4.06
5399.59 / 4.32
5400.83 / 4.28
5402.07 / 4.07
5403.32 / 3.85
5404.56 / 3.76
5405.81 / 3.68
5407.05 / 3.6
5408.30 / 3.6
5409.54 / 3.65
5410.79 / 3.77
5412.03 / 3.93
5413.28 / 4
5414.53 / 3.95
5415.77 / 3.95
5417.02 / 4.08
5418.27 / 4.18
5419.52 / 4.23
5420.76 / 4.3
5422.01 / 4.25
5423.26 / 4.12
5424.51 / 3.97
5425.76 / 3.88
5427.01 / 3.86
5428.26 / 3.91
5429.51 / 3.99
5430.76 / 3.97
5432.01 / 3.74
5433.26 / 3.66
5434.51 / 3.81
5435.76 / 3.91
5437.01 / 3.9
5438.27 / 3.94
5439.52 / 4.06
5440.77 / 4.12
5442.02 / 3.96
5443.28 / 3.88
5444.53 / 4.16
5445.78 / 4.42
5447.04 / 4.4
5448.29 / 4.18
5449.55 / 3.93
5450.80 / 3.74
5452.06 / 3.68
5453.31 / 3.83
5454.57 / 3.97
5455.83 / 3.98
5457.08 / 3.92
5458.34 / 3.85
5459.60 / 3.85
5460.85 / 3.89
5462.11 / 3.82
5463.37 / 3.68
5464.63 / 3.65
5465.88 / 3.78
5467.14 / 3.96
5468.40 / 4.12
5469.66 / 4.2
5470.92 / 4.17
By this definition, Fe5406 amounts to 1.5 Angstrom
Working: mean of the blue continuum 4.07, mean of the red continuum 4.14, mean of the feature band 3.87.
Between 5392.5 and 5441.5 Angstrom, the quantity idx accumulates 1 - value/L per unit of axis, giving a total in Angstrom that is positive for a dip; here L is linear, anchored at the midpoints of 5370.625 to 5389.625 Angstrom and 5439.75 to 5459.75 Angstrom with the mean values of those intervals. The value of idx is 1.1 Angstrom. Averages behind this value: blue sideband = 4.05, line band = 3.93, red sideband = 4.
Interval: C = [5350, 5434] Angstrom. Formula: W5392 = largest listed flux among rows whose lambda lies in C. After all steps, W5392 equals 4.32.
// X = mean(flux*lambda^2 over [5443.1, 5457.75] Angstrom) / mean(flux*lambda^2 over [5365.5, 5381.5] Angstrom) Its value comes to 1.05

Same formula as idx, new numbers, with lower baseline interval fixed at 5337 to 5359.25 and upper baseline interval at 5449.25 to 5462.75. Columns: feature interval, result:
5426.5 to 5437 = 0.08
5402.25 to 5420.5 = 0.14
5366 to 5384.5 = -0.04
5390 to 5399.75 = 0.21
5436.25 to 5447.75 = -0.64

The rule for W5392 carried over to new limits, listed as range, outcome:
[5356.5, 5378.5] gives 4.29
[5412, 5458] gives 4.42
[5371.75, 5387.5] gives 4.17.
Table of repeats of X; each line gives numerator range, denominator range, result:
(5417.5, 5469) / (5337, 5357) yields 1.04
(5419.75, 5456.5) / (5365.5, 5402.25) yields 1.02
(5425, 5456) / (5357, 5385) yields 1.00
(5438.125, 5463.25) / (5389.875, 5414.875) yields 1.05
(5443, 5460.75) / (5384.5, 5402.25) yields 1.02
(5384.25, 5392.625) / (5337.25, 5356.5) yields 1.04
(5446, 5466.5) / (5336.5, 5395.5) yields 1.01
